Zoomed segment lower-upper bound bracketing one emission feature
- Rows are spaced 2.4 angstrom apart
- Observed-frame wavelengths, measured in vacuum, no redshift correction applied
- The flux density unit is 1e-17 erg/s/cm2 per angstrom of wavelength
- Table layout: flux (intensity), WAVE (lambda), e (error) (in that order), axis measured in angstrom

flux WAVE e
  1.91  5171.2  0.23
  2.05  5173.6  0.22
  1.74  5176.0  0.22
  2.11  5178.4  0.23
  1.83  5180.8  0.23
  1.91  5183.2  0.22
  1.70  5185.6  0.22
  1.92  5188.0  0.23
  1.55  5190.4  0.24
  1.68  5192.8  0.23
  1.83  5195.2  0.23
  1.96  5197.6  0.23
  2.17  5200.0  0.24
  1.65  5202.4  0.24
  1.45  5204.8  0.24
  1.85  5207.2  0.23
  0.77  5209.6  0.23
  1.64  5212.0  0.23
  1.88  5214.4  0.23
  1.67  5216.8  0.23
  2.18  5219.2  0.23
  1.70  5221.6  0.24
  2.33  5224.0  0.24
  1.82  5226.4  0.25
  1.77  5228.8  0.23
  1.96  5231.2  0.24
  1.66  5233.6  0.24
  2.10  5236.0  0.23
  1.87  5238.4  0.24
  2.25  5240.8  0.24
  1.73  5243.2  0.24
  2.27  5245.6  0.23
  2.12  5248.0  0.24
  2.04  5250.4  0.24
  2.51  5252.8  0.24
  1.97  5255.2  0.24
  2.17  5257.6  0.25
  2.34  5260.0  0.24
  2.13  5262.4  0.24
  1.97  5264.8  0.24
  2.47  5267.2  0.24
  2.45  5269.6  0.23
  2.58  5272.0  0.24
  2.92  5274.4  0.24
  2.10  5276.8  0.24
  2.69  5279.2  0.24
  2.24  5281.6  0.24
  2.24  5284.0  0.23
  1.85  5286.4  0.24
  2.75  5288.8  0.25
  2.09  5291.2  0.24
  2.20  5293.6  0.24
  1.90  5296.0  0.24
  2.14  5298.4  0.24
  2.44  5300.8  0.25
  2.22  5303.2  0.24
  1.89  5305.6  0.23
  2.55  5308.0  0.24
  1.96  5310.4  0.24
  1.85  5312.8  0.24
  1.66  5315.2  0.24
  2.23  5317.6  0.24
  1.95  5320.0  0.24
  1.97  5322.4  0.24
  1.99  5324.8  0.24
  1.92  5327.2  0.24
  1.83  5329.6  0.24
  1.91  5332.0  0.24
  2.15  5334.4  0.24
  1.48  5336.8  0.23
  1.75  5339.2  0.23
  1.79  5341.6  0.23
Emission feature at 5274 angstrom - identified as Mg II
